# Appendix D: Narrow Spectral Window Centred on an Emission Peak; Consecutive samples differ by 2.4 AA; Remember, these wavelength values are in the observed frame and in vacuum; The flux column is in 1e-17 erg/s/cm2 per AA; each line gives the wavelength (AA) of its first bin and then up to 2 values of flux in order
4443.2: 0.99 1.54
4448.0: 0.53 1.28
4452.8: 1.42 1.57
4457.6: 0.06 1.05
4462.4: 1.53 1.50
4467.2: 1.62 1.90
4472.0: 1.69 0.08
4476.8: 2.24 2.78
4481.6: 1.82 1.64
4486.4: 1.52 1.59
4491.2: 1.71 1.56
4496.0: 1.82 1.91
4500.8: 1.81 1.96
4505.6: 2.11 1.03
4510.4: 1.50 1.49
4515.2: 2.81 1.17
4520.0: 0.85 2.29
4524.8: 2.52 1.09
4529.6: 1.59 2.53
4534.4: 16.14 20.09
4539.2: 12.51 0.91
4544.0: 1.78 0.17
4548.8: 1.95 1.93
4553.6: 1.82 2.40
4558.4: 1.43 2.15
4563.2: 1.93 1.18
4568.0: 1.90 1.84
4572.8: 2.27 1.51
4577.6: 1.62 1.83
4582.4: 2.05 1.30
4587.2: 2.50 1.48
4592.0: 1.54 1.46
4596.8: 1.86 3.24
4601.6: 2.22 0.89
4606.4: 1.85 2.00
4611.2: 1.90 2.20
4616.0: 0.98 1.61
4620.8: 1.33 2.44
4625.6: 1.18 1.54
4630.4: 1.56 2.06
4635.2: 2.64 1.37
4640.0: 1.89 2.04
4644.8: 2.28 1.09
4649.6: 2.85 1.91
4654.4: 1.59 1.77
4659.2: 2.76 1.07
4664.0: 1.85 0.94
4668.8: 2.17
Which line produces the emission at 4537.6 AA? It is [O II] 3727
